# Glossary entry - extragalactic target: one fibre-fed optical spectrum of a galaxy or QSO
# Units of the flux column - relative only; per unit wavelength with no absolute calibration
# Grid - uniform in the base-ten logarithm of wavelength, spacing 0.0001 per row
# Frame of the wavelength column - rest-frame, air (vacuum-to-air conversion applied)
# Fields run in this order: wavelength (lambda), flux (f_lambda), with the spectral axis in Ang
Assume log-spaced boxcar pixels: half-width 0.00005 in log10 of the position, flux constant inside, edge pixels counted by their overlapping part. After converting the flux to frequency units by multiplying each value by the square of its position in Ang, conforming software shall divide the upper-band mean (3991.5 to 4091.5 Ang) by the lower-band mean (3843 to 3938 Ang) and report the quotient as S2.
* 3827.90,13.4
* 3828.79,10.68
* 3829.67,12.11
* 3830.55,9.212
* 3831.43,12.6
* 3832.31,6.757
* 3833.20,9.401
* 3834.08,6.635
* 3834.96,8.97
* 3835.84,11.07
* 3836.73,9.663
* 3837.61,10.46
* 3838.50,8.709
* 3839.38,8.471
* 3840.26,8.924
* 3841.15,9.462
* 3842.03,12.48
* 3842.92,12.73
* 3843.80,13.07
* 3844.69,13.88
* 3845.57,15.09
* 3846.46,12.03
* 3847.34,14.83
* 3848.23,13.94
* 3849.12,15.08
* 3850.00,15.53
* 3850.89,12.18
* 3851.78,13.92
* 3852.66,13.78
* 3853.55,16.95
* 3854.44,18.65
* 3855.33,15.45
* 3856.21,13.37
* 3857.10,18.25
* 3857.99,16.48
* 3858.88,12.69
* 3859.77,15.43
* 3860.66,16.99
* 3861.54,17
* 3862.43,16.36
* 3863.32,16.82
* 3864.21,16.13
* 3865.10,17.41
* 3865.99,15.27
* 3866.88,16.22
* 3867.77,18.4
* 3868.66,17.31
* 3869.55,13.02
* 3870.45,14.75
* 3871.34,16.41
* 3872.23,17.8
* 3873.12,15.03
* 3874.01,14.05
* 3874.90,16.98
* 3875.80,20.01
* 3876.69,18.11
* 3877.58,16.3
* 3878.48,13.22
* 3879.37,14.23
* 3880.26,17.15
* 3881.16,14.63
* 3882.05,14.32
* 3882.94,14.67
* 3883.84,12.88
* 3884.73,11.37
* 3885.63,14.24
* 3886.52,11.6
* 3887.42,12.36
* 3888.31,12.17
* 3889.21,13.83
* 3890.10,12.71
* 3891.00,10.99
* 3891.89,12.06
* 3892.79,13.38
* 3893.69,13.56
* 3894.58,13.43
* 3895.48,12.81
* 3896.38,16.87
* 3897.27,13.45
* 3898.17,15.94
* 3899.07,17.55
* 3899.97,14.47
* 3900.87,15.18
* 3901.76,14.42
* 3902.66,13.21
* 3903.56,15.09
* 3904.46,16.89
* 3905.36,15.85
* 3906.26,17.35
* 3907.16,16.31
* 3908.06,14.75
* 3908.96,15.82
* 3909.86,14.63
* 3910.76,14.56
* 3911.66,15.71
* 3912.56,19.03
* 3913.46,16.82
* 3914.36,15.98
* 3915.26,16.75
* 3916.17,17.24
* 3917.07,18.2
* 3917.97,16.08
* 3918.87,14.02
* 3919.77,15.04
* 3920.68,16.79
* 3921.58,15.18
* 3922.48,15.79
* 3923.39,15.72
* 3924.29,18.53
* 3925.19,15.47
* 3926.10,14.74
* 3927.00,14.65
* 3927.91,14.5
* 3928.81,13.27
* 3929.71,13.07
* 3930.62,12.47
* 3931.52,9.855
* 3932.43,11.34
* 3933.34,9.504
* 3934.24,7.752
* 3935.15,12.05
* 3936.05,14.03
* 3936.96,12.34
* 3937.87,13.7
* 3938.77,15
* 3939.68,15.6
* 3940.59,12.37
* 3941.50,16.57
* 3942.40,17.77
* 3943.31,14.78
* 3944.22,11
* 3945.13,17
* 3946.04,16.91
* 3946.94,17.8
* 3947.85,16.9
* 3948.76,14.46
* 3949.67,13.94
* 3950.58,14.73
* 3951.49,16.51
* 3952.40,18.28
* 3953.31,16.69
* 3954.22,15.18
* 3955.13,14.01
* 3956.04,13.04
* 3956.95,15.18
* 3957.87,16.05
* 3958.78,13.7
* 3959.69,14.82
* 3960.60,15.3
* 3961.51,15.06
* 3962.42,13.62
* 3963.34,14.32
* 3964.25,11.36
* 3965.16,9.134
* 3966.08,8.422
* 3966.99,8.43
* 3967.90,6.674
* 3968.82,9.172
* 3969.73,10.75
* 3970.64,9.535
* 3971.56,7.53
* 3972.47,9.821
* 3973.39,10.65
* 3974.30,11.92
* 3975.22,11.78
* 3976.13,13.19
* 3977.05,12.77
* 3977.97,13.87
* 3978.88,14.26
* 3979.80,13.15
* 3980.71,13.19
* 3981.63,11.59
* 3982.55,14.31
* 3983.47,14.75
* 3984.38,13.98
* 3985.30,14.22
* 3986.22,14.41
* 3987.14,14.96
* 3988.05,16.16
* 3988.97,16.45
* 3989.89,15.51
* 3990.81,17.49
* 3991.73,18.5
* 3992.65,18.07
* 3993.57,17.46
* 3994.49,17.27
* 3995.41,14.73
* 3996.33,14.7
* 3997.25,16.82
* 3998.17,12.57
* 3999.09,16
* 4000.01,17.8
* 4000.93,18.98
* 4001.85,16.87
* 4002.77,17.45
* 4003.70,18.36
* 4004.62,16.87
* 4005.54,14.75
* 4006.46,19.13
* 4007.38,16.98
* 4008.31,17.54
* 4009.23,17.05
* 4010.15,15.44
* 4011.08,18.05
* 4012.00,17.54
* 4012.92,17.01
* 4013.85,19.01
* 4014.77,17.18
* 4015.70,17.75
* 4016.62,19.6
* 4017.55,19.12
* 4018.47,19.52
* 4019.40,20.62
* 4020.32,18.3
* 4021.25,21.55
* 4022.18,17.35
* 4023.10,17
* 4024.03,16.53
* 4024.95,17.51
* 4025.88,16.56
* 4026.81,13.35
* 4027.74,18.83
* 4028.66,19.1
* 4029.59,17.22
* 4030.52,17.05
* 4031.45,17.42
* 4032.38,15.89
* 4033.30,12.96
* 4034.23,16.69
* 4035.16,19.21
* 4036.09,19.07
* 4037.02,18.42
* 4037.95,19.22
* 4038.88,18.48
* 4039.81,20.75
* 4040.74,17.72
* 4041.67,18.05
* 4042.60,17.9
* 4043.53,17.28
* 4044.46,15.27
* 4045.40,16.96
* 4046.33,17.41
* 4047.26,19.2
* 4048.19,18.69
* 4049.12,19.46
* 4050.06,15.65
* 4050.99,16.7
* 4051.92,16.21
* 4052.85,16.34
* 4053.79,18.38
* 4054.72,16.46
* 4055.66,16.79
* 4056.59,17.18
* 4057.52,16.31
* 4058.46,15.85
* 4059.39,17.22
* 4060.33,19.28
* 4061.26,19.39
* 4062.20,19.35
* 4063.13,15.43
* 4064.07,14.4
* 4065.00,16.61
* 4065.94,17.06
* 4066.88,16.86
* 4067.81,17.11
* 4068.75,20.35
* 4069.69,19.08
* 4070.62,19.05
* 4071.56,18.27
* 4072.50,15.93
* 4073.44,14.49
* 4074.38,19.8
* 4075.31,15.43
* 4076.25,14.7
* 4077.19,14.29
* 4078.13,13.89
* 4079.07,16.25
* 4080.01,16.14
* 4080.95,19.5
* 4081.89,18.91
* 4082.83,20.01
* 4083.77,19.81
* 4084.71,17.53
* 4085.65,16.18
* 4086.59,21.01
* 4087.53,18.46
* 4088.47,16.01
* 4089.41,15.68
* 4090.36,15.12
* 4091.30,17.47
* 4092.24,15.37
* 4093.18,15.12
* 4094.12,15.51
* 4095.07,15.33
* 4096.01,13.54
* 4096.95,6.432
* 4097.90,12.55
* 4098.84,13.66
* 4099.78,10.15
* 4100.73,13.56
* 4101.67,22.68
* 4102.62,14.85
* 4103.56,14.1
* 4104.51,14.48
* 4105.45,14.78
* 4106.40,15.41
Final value 1.26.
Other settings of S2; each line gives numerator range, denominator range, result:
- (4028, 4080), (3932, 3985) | 1.37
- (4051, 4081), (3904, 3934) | 1.20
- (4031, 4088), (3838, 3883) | 1.29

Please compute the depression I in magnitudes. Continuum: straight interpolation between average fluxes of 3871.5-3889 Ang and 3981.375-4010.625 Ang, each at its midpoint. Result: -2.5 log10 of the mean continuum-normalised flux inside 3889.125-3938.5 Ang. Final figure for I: 0.046 mag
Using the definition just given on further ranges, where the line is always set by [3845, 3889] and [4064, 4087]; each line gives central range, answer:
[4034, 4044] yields -0.092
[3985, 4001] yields 0.022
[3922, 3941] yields 0.183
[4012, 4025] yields -0.103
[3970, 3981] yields 0.356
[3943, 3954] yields 0.021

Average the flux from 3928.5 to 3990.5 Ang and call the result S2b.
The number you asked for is 13.4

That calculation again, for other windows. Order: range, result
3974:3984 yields 13.2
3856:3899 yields 15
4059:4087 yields 17.4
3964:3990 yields 12.1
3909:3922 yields 16.1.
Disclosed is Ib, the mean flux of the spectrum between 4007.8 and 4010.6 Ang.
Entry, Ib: 16.7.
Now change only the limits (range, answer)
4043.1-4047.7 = 17.2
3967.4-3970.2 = 8.88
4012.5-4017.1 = 18.1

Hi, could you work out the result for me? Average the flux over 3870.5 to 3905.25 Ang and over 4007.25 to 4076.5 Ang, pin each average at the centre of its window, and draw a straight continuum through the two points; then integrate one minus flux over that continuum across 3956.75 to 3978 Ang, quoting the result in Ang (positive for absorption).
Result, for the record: 5.8 Ang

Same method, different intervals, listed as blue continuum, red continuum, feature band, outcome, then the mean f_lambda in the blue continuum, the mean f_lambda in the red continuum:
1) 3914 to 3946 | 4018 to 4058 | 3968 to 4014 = 3.8 Ang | 14.4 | 17.6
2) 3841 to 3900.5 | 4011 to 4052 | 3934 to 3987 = 9.8 Ang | 14.8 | 17.8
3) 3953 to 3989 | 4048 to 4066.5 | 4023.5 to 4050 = -2.4 Ang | 12.8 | 17.1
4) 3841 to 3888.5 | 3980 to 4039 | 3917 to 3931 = 0.6 Ang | 15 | 16.9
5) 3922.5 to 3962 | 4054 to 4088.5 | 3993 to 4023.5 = -2.9 Ang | 14.5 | 17.3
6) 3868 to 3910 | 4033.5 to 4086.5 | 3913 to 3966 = 3.3 Ang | 14.8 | 17.5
